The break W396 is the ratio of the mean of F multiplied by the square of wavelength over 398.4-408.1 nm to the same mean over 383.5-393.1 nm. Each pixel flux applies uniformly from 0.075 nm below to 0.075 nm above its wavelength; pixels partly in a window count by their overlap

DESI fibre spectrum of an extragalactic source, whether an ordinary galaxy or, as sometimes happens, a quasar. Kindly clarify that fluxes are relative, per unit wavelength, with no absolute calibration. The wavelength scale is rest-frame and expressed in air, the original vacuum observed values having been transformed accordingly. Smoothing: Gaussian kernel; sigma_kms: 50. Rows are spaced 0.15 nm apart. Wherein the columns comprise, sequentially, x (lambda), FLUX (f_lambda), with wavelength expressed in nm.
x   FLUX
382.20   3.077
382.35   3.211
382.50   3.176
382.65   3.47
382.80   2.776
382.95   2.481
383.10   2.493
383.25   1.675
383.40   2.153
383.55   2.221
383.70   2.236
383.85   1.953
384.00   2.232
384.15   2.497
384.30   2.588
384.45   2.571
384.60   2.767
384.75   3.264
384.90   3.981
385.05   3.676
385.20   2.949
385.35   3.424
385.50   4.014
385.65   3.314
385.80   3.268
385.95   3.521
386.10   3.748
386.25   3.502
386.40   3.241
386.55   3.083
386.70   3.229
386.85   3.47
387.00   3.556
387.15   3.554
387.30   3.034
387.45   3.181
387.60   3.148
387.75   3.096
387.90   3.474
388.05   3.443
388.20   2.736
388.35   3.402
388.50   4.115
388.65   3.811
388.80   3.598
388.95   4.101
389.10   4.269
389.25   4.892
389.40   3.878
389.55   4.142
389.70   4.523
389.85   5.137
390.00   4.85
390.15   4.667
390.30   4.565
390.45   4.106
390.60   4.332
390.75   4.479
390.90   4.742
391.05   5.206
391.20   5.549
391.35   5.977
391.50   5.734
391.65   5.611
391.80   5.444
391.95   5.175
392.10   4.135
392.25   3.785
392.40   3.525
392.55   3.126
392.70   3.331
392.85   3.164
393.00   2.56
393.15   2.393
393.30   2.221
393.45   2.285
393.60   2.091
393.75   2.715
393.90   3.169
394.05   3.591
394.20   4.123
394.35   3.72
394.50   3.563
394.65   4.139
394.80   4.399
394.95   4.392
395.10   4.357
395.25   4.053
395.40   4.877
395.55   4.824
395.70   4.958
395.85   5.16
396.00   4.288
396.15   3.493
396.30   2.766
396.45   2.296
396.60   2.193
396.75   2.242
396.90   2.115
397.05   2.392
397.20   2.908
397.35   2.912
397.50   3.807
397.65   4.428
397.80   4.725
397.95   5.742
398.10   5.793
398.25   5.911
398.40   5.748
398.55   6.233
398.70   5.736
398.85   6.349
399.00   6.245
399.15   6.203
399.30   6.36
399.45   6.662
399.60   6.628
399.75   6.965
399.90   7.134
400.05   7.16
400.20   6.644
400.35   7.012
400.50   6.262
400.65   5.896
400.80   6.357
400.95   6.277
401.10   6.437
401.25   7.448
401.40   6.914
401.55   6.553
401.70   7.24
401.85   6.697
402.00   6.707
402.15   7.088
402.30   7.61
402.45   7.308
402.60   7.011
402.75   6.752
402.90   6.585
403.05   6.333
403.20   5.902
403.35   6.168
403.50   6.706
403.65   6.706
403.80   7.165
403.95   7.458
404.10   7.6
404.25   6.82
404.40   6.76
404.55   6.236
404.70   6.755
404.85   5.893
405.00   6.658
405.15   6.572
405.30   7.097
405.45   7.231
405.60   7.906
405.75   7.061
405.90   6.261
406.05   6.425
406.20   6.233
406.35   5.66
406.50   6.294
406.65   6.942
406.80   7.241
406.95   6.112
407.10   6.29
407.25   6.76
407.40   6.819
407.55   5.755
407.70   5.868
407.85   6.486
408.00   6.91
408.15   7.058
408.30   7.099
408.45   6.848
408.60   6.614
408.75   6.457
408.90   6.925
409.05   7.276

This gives 1.91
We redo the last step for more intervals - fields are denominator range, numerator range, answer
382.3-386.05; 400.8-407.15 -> 2.59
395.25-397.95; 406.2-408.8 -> 1.90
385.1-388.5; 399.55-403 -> 2.18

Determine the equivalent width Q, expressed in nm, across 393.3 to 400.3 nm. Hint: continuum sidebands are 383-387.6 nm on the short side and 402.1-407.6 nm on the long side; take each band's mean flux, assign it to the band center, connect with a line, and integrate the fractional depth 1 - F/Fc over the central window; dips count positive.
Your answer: 0.99 nm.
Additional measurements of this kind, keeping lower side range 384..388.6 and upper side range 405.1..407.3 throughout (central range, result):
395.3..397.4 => 0.66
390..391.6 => -0.35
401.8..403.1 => -0.19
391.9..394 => 0.62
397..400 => -0.05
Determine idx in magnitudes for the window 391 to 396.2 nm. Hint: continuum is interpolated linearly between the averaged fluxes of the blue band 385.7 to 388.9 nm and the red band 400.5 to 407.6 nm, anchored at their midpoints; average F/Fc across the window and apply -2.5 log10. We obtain 0.14 mag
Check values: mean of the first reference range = 3.4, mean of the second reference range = 6.69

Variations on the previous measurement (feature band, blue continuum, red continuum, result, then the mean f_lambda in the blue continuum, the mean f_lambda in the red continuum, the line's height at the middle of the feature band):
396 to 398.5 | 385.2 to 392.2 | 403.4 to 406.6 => 0.41 mag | 4.06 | 6.74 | 5.46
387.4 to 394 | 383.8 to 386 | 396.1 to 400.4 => -0.02 mag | 3.08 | 4.99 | 3.91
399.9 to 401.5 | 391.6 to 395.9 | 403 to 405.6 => -0.16 mag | 3.81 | 6.75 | 5.74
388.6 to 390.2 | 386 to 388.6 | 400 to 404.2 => -0.13 mag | 3.36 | 6.78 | 3.85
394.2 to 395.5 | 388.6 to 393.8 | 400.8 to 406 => 0.18 mag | 4.13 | 6.81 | 4.93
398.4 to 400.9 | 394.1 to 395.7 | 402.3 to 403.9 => -0.14 mag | 4.27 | 6.72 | 5.69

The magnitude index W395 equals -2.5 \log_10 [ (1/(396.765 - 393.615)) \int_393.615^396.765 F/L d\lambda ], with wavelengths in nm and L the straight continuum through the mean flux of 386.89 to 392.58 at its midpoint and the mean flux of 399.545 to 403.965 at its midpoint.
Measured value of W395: 0.38 mag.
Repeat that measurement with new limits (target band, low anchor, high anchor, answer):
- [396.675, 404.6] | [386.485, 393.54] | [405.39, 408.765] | -0.082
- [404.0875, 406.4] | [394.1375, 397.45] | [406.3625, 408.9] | -0.120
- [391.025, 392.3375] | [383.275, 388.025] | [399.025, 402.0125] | -0.143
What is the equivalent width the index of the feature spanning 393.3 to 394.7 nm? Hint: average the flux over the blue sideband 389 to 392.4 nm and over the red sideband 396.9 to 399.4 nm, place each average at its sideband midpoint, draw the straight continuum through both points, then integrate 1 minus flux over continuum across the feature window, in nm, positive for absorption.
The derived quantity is 0.48 nm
